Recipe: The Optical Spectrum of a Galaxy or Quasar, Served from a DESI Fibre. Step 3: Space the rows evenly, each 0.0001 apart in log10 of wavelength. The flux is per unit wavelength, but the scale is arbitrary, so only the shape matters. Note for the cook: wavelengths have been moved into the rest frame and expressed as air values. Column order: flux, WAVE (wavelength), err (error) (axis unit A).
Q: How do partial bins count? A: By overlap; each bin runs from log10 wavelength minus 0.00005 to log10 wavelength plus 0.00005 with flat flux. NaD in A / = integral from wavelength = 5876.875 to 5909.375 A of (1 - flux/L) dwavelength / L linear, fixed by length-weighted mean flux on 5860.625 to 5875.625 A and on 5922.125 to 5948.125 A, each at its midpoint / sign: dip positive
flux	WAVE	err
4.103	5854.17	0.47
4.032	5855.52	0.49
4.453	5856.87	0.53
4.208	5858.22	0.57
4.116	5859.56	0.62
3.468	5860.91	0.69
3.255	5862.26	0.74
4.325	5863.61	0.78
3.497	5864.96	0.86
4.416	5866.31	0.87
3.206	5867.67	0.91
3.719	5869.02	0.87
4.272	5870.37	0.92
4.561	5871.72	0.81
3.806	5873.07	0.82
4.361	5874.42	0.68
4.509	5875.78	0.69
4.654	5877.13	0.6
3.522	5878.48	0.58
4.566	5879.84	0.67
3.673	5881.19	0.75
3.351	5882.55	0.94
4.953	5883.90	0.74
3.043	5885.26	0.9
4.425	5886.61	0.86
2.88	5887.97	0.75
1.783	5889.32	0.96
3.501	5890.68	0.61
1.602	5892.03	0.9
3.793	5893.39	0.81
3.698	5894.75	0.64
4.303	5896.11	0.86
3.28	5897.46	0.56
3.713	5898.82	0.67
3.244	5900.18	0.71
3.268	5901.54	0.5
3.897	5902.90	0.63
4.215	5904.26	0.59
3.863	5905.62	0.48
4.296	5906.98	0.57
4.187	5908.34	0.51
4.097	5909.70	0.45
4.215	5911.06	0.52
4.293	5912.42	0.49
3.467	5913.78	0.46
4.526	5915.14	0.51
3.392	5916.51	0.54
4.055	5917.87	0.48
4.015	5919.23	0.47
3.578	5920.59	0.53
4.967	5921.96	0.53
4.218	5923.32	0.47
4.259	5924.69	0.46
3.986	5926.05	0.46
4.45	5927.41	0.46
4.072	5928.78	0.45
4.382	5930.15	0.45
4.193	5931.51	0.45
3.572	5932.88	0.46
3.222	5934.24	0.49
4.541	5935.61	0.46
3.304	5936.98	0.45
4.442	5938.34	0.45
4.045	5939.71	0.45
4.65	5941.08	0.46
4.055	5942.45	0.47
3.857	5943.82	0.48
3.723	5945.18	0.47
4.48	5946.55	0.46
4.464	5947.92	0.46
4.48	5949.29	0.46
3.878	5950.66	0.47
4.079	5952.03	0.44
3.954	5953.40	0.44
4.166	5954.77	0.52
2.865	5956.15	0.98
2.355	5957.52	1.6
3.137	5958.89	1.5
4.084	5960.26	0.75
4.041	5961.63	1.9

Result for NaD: 2.9 A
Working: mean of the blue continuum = 3.93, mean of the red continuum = 4.11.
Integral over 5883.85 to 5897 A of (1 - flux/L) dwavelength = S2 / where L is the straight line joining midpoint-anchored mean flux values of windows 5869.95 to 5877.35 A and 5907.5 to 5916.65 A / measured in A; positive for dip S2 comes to 2.8 A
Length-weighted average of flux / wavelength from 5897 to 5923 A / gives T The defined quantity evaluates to 3.93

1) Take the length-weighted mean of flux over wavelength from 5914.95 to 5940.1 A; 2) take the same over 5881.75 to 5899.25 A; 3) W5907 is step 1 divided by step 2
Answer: 1.19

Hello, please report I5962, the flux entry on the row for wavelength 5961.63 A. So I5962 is 4.041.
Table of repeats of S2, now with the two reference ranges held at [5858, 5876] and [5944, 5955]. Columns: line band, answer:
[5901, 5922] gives 0.32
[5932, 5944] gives 0.42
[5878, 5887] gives 0.15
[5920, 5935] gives 0.02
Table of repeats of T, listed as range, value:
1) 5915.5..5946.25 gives 4.05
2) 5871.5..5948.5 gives 3.92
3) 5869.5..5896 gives 3.75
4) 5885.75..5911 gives 3.57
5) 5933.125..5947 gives 4.01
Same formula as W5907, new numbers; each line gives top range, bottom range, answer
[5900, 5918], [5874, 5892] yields 1.07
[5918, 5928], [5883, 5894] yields 1.29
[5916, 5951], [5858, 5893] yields 1.09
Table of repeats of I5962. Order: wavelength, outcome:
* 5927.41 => 4.45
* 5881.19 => 3.673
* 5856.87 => 4.453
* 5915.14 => 4.526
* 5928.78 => 4.072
